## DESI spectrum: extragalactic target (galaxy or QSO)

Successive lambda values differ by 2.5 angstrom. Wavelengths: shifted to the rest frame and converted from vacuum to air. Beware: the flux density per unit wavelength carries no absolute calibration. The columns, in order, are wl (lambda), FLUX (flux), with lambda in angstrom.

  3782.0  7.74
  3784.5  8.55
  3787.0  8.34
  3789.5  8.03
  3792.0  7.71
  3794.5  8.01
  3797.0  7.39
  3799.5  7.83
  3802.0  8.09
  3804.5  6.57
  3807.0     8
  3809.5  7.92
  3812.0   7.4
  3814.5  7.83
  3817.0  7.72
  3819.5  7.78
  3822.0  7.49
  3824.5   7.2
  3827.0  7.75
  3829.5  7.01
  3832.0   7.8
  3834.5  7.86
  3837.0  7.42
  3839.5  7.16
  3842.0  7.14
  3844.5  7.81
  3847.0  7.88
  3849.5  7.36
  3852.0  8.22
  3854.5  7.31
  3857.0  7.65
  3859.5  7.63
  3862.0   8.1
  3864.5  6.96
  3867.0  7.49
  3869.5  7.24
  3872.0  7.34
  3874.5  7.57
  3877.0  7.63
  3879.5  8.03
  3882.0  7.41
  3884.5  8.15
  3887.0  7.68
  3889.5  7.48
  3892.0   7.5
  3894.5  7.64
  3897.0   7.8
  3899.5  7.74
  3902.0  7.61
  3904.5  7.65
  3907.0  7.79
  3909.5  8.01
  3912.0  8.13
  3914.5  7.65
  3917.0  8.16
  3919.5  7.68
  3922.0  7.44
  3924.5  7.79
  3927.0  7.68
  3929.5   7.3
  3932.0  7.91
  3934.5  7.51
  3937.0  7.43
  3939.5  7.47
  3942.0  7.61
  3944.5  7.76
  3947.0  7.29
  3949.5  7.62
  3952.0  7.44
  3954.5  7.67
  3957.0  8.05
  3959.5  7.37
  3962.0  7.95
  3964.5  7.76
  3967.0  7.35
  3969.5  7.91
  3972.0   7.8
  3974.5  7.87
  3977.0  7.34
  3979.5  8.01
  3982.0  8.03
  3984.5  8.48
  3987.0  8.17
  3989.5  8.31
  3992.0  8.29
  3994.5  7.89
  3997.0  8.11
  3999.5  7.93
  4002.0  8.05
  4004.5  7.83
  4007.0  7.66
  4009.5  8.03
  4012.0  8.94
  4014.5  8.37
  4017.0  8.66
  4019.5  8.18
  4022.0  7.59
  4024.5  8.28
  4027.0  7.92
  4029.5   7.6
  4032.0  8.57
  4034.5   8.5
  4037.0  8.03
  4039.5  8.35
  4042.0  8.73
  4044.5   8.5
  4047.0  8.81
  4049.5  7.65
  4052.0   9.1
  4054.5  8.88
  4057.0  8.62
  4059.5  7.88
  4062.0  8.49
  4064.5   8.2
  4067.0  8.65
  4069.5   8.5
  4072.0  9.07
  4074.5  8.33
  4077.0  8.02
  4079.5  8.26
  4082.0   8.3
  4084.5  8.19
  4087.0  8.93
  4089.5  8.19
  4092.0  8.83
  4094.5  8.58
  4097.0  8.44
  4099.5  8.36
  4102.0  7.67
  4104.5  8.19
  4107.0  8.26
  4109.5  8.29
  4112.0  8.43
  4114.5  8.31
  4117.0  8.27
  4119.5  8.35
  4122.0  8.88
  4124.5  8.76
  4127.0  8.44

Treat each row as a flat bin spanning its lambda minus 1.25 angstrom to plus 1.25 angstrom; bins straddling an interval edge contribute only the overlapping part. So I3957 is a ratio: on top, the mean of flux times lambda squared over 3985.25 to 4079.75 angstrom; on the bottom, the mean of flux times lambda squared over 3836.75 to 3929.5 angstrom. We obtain 1.2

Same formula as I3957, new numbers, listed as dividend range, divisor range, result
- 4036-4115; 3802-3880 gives 1.25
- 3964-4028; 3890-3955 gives 1.09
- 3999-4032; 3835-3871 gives 1.17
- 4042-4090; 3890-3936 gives 1.18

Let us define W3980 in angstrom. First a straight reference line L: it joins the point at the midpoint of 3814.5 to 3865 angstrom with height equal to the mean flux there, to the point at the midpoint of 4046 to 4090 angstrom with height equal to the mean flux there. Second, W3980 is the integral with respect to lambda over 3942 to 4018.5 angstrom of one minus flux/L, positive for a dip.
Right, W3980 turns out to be 1.8 angstrom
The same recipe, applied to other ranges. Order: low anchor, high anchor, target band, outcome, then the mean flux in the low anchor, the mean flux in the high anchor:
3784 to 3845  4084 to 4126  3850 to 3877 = 0.8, 7.66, 8.41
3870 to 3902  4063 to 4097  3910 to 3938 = 0.4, 7.65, 8.46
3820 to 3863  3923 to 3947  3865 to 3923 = -0.7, 7.58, 7.59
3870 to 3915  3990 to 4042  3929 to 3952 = 1.0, 7.7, 8.16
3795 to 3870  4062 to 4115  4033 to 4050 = -0.3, 7.57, 8.38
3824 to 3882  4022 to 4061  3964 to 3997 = 0.5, 7.55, 8.34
